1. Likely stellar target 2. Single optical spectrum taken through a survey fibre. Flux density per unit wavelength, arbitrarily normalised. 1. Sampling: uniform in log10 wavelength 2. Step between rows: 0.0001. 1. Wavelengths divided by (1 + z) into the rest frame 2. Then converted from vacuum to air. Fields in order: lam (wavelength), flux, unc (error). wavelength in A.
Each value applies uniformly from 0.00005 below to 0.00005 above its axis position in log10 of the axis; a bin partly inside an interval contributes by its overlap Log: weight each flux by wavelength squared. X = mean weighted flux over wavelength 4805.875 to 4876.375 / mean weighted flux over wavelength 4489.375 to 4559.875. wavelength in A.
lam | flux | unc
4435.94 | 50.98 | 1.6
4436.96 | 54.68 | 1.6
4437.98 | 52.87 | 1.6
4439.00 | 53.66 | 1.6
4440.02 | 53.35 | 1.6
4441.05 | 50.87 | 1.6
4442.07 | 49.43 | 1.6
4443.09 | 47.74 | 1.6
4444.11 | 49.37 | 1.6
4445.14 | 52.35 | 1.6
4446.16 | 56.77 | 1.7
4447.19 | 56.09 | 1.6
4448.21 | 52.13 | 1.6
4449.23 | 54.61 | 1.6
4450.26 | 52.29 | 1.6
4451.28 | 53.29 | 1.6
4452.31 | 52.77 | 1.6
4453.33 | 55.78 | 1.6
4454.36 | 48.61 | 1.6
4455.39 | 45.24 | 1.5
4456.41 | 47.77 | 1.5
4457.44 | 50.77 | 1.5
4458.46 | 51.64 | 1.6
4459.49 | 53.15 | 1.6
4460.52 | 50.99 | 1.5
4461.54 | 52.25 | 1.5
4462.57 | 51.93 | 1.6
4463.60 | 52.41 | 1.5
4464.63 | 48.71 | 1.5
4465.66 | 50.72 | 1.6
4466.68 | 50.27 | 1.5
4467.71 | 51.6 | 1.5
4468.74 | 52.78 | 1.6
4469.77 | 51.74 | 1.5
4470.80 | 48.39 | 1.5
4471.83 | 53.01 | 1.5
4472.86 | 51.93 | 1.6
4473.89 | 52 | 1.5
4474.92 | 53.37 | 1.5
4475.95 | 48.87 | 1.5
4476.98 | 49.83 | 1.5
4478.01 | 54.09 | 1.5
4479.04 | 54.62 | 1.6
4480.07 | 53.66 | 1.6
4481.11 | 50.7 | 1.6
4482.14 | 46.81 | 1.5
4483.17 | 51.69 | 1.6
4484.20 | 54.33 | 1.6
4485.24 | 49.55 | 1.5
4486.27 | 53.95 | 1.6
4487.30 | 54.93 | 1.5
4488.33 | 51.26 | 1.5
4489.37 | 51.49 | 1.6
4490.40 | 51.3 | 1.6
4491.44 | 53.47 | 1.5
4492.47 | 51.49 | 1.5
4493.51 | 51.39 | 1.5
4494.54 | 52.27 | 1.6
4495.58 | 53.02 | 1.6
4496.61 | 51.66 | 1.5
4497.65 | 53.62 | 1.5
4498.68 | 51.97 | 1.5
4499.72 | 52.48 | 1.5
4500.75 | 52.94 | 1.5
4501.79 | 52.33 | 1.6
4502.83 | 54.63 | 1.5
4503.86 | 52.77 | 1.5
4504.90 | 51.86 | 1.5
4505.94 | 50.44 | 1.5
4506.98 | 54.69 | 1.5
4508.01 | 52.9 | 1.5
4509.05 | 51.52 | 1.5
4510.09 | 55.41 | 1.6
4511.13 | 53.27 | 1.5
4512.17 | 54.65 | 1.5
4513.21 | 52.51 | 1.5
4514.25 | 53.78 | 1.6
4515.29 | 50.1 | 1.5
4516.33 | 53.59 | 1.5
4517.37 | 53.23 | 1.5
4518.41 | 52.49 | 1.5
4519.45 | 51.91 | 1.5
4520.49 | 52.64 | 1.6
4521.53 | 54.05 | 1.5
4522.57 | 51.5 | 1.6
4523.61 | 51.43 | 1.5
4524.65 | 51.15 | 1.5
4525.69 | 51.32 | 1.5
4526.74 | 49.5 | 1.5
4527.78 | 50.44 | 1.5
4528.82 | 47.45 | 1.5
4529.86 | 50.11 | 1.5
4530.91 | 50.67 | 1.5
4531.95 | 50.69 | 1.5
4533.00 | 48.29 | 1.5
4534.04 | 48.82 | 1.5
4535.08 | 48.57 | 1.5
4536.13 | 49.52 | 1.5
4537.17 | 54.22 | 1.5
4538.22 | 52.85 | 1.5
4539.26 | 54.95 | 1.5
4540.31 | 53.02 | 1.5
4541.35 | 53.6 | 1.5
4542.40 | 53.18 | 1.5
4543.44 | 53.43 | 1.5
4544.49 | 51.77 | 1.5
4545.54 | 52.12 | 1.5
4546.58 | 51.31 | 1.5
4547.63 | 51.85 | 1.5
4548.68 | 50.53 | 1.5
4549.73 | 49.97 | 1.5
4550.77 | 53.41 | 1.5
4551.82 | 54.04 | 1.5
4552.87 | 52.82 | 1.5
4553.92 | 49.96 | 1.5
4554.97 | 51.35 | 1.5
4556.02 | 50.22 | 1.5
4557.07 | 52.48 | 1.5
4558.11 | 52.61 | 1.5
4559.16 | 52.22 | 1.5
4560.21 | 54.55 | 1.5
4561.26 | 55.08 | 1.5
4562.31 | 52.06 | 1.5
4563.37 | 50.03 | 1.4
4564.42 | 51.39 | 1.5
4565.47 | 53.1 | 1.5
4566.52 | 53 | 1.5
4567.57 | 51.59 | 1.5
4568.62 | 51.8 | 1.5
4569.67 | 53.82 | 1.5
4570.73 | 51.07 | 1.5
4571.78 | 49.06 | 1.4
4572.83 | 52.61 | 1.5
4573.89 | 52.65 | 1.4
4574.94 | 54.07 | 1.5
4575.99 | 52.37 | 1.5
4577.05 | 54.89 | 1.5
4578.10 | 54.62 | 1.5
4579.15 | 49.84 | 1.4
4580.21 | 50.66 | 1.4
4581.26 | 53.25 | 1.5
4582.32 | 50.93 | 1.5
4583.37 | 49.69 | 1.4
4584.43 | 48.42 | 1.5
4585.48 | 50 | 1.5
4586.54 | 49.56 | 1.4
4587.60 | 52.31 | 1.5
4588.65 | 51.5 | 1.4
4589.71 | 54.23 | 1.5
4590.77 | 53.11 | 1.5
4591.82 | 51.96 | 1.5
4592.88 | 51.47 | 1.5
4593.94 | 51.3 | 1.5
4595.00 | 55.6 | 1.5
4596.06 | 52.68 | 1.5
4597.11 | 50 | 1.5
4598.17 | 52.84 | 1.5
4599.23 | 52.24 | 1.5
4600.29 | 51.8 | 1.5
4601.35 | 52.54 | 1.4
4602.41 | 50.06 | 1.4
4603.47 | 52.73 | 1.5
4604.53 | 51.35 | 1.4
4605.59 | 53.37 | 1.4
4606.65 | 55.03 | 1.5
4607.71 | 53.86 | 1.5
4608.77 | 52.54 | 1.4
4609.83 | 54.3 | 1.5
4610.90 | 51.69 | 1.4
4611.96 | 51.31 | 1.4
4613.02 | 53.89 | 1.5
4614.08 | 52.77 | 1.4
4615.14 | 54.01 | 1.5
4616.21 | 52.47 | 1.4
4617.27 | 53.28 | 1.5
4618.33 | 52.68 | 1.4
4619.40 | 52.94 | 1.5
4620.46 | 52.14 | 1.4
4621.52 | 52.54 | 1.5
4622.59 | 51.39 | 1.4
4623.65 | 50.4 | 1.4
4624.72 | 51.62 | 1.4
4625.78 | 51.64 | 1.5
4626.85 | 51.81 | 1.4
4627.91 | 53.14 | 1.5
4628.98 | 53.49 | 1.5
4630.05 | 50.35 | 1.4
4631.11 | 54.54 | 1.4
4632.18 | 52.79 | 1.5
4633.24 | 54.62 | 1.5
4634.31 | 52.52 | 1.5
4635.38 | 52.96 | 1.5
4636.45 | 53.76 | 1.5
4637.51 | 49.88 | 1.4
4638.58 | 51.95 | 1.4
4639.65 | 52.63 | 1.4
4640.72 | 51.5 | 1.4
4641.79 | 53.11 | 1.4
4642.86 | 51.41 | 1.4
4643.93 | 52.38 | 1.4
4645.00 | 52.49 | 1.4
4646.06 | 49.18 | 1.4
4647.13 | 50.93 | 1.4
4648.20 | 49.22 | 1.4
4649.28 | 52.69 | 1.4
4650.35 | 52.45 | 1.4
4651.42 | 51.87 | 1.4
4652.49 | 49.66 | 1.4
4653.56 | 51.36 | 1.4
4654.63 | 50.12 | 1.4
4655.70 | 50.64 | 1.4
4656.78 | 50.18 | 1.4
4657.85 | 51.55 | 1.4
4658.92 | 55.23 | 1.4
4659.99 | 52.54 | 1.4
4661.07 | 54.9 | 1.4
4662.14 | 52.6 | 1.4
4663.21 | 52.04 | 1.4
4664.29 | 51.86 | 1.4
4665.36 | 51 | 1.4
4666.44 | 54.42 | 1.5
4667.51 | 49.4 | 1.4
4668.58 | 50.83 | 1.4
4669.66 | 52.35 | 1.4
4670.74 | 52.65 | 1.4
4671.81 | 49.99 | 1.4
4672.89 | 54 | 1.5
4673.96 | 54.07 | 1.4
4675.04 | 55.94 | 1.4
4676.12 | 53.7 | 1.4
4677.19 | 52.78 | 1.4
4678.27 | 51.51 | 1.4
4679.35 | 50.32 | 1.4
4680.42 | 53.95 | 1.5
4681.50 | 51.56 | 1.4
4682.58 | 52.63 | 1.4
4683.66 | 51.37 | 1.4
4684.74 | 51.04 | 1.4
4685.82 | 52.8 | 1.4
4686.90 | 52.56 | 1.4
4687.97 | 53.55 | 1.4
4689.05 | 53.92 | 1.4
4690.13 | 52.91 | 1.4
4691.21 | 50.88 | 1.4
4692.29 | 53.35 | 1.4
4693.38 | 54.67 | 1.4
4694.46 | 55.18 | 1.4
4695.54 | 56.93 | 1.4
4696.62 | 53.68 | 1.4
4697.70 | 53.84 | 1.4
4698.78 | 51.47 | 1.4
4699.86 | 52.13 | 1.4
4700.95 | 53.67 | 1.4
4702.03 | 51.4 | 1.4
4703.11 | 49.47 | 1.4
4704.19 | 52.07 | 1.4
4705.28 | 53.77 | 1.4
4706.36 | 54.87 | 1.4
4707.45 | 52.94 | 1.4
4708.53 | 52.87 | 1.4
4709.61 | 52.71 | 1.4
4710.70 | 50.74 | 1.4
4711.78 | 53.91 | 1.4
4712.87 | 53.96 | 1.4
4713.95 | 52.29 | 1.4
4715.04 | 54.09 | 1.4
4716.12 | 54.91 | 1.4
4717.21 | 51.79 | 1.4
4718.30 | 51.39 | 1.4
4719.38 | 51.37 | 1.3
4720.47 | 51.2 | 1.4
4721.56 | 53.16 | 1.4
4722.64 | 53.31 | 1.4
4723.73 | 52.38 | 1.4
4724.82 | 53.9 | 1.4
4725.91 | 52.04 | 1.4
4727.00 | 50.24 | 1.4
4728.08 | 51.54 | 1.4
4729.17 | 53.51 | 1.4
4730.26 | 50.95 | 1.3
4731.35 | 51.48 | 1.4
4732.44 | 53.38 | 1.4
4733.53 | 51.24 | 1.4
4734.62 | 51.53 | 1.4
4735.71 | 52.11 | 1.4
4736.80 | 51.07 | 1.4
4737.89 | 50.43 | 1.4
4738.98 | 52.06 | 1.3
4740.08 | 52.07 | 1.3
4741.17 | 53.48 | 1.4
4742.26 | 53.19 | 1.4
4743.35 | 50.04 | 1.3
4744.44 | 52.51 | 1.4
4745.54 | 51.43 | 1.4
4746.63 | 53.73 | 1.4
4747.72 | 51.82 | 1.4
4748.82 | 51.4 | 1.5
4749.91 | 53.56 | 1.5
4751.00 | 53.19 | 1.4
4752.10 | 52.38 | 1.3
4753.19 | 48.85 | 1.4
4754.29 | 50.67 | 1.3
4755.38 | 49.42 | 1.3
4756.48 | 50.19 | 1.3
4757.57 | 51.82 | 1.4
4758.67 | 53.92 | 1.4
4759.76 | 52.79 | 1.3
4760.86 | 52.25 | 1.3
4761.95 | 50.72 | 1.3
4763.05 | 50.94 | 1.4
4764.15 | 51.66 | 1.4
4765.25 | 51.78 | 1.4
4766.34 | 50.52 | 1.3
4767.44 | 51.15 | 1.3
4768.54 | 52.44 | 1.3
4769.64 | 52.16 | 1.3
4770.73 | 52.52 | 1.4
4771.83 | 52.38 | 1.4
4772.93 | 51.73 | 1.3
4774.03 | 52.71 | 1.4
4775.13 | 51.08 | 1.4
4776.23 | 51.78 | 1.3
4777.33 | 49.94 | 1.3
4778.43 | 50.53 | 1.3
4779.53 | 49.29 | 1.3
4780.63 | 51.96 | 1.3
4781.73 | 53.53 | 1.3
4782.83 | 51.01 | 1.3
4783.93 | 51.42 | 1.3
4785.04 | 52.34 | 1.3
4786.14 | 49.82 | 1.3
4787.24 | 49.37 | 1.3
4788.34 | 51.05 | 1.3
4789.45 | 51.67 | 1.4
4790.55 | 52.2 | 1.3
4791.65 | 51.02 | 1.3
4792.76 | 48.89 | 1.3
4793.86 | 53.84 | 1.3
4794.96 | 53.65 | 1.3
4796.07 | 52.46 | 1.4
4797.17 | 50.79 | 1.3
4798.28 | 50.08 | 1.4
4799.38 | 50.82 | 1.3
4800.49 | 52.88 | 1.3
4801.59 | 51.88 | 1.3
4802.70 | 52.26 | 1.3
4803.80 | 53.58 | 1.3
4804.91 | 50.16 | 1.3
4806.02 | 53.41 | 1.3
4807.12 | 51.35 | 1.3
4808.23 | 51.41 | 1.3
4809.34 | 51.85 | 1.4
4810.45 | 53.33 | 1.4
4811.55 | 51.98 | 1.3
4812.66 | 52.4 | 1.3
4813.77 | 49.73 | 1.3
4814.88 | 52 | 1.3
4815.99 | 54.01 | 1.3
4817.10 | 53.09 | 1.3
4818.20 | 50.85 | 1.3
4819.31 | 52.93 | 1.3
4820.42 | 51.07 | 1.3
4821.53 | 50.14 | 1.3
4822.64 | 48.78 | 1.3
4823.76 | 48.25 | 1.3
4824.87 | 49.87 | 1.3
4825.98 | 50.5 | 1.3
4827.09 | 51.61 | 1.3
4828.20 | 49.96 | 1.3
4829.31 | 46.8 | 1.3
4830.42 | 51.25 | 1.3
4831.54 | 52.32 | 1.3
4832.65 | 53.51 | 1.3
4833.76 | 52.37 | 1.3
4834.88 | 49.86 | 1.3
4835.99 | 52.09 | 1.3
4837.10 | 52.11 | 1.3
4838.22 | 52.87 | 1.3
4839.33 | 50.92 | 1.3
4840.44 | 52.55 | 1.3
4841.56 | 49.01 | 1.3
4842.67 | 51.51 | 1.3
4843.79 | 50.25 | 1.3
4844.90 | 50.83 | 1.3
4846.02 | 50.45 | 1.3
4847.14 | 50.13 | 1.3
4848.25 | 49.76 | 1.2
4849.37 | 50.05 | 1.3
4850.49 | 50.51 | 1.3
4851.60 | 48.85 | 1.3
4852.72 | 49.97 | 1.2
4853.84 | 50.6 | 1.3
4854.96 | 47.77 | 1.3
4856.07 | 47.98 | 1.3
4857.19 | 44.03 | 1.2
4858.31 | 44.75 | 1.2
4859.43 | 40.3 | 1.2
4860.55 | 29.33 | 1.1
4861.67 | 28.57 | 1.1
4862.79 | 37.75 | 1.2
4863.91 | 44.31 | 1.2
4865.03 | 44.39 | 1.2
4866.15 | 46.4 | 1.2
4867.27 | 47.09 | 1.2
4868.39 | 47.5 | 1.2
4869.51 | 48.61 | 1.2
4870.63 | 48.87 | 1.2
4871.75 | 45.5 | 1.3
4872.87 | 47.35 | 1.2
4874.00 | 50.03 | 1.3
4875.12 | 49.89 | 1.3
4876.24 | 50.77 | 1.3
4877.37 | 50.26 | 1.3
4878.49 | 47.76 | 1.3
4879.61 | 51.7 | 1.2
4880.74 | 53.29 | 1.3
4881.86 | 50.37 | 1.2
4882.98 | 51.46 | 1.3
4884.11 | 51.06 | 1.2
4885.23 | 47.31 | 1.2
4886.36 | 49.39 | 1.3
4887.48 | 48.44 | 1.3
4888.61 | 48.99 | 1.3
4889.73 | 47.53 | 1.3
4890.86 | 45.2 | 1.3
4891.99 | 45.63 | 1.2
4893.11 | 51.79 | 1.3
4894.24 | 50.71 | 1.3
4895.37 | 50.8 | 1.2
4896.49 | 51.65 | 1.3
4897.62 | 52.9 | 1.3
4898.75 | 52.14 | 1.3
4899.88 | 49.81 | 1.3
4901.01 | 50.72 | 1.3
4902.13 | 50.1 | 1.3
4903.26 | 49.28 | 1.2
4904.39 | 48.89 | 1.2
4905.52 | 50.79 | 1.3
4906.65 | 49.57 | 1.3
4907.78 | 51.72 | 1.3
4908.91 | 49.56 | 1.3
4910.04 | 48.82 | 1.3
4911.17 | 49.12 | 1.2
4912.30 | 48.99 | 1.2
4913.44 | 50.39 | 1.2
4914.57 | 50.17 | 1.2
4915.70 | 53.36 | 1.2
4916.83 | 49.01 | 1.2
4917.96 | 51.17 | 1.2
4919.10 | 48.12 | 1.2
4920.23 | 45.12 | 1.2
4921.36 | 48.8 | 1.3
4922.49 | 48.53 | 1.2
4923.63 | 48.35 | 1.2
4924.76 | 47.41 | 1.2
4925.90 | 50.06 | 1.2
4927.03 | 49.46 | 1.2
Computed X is 1.1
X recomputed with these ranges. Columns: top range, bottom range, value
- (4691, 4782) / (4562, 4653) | 1.06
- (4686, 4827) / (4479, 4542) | 1.11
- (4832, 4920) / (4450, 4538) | 1.11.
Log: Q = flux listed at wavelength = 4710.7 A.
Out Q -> 50.74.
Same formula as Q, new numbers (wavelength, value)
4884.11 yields 51.06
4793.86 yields 53.84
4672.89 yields 54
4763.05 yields 50.94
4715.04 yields 54.09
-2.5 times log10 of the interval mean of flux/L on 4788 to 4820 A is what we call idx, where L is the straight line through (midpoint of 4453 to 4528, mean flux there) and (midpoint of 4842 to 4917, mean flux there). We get -0.061 mag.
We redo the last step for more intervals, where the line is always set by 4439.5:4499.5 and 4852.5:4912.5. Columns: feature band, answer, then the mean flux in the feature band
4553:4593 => -0.02 mag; 52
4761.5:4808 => -0.06 mag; 51.5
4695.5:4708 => -0.07 mag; 52.9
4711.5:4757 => -0.06 mag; 52.1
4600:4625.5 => -0.04 mag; 52.5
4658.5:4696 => -0.06 mag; 52.8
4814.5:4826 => -0.06 mag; 51.1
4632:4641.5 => -0.05 mag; 52.5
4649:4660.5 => -0.03 mag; 51.7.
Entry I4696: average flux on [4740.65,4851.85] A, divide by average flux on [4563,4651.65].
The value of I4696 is 0.99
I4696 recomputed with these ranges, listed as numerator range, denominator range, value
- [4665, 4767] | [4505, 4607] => 1.01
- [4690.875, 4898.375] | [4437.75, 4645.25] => 0.98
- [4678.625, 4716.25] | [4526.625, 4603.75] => 1.02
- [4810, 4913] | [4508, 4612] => 0.95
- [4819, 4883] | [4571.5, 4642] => 0.93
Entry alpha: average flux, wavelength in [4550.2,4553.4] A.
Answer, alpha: 53.4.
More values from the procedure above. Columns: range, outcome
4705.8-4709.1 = 53.6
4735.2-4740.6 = 51.5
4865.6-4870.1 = 47.5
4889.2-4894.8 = 48.1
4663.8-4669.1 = 51.6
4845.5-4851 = 50.1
